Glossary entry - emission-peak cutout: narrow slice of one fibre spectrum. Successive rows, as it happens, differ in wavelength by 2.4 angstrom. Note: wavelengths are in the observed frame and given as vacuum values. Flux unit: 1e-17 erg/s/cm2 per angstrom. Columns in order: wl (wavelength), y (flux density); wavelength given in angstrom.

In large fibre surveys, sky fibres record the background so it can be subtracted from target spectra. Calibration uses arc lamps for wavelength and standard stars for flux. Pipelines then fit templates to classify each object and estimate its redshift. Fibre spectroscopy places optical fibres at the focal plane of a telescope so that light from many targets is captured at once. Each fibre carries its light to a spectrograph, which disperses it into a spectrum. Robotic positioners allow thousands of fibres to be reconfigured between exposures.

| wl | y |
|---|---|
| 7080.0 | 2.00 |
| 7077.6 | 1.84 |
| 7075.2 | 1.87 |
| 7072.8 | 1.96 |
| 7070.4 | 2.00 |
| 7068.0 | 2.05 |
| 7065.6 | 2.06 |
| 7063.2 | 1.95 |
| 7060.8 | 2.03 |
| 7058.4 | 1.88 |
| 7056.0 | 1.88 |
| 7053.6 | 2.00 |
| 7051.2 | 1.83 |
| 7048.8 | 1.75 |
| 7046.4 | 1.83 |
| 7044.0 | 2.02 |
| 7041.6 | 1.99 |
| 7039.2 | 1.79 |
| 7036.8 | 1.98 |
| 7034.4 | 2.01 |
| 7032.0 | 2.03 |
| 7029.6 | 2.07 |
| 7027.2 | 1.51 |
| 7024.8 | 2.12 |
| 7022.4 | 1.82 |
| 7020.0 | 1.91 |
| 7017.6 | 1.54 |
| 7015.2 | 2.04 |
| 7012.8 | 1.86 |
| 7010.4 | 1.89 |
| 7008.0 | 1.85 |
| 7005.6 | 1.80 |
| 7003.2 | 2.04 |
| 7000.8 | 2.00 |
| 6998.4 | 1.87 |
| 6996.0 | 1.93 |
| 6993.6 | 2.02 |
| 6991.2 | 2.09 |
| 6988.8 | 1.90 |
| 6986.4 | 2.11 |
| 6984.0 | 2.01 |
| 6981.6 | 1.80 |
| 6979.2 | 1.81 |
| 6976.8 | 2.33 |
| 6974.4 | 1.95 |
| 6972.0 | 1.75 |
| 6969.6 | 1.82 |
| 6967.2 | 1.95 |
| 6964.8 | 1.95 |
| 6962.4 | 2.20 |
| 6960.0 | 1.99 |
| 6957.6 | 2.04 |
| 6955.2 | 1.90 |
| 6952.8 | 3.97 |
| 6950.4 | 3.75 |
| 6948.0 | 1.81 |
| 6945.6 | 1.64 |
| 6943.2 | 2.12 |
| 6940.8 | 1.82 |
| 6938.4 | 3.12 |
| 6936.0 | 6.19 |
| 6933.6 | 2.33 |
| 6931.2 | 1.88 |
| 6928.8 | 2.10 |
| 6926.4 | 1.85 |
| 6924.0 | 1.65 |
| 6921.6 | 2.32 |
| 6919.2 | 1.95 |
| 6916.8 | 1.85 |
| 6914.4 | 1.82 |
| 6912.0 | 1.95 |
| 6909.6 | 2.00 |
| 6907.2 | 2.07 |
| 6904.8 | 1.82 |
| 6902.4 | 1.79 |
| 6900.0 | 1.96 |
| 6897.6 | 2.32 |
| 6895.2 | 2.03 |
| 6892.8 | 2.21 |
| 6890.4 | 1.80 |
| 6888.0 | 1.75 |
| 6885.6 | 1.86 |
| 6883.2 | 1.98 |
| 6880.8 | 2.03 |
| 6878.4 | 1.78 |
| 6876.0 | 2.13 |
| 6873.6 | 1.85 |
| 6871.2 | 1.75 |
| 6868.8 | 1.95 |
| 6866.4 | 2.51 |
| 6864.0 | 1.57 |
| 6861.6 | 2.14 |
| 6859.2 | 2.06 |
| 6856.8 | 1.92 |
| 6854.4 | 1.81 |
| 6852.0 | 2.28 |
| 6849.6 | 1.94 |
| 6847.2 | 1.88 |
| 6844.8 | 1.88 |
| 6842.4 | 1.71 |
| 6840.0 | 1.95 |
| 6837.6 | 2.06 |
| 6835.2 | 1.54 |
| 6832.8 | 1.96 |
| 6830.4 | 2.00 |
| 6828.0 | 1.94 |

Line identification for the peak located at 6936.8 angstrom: [S II]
